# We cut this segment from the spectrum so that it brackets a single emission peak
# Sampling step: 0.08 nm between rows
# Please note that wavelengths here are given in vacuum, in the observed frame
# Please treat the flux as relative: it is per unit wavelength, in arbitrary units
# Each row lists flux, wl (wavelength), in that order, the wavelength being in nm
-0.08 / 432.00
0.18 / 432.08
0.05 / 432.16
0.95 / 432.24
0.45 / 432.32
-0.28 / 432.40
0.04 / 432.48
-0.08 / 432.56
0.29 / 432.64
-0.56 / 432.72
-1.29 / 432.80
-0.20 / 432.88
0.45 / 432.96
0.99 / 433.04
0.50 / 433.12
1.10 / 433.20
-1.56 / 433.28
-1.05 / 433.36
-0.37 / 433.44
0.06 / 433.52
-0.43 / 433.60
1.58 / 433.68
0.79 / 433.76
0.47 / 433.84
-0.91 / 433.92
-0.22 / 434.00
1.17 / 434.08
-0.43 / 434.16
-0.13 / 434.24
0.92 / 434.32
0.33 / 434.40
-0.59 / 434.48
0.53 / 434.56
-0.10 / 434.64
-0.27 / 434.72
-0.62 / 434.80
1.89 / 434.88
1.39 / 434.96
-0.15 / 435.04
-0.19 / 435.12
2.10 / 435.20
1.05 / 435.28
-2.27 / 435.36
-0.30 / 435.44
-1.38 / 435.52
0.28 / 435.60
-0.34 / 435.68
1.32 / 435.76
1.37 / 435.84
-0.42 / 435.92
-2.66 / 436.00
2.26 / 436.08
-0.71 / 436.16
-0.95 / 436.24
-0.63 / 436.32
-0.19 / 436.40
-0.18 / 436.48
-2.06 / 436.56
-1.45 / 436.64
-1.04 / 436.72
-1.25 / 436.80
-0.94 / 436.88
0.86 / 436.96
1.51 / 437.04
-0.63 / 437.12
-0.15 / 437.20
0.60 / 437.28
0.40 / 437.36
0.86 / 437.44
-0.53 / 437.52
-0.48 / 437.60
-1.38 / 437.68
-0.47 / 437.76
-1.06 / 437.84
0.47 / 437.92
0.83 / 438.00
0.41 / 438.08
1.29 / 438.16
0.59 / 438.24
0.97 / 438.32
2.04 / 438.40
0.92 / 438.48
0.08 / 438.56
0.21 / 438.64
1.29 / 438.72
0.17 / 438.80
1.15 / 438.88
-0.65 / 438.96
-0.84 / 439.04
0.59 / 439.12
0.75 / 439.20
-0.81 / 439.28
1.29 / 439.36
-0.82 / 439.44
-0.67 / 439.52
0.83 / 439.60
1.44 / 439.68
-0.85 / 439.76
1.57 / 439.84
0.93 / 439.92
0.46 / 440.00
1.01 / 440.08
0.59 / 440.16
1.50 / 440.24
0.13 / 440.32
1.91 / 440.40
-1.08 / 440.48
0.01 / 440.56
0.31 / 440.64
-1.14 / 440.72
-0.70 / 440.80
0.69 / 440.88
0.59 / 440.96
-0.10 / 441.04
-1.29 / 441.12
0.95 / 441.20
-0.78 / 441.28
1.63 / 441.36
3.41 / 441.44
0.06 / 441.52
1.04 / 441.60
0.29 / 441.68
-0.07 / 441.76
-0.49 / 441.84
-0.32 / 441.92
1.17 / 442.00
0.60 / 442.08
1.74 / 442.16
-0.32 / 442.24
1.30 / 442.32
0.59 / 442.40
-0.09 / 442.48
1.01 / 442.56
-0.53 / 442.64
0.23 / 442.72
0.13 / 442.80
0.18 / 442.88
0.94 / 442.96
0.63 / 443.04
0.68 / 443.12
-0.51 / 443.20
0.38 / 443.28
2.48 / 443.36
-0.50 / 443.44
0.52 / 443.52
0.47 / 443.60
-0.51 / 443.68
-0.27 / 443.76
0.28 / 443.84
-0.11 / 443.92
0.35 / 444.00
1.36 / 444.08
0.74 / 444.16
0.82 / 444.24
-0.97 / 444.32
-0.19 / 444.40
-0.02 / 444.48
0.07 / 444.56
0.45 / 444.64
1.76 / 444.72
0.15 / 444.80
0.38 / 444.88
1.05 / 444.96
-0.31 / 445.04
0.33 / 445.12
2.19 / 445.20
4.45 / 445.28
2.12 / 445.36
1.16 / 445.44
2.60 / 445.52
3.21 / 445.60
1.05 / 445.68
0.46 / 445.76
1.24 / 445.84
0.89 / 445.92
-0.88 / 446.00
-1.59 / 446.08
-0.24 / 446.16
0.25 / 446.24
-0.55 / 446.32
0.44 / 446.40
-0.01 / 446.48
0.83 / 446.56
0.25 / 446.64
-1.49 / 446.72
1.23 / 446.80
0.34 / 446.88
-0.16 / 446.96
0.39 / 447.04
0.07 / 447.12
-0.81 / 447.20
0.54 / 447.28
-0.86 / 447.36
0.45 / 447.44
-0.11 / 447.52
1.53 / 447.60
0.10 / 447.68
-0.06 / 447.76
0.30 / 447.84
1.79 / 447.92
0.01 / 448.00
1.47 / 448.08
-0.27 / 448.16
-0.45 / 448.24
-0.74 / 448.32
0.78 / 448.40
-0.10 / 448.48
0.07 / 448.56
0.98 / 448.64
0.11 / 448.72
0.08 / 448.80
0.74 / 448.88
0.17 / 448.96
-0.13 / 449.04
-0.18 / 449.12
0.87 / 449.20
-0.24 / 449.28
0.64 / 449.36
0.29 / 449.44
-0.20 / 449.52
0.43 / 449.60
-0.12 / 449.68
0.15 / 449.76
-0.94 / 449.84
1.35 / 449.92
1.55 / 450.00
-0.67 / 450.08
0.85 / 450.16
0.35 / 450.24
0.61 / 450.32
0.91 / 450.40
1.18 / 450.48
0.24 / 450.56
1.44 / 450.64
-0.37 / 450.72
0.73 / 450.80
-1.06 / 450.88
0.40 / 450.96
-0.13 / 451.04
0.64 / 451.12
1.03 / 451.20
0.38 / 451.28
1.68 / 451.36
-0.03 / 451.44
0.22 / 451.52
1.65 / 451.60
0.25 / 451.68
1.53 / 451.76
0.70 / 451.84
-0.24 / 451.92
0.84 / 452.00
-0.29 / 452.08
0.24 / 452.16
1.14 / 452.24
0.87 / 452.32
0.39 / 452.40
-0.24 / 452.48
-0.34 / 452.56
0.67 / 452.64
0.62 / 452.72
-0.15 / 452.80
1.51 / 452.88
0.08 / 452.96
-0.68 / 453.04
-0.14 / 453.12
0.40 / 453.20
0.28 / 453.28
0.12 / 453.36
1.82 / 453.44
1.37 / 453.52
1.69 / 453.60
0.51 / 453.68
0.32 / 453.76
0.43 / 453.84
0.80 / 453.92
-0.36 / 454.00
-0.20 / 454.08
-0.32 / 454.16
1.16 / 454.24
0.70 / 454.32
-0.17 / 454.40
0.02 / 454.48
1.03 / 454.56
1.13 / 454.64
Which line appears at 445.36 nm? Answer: [O II] 3727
